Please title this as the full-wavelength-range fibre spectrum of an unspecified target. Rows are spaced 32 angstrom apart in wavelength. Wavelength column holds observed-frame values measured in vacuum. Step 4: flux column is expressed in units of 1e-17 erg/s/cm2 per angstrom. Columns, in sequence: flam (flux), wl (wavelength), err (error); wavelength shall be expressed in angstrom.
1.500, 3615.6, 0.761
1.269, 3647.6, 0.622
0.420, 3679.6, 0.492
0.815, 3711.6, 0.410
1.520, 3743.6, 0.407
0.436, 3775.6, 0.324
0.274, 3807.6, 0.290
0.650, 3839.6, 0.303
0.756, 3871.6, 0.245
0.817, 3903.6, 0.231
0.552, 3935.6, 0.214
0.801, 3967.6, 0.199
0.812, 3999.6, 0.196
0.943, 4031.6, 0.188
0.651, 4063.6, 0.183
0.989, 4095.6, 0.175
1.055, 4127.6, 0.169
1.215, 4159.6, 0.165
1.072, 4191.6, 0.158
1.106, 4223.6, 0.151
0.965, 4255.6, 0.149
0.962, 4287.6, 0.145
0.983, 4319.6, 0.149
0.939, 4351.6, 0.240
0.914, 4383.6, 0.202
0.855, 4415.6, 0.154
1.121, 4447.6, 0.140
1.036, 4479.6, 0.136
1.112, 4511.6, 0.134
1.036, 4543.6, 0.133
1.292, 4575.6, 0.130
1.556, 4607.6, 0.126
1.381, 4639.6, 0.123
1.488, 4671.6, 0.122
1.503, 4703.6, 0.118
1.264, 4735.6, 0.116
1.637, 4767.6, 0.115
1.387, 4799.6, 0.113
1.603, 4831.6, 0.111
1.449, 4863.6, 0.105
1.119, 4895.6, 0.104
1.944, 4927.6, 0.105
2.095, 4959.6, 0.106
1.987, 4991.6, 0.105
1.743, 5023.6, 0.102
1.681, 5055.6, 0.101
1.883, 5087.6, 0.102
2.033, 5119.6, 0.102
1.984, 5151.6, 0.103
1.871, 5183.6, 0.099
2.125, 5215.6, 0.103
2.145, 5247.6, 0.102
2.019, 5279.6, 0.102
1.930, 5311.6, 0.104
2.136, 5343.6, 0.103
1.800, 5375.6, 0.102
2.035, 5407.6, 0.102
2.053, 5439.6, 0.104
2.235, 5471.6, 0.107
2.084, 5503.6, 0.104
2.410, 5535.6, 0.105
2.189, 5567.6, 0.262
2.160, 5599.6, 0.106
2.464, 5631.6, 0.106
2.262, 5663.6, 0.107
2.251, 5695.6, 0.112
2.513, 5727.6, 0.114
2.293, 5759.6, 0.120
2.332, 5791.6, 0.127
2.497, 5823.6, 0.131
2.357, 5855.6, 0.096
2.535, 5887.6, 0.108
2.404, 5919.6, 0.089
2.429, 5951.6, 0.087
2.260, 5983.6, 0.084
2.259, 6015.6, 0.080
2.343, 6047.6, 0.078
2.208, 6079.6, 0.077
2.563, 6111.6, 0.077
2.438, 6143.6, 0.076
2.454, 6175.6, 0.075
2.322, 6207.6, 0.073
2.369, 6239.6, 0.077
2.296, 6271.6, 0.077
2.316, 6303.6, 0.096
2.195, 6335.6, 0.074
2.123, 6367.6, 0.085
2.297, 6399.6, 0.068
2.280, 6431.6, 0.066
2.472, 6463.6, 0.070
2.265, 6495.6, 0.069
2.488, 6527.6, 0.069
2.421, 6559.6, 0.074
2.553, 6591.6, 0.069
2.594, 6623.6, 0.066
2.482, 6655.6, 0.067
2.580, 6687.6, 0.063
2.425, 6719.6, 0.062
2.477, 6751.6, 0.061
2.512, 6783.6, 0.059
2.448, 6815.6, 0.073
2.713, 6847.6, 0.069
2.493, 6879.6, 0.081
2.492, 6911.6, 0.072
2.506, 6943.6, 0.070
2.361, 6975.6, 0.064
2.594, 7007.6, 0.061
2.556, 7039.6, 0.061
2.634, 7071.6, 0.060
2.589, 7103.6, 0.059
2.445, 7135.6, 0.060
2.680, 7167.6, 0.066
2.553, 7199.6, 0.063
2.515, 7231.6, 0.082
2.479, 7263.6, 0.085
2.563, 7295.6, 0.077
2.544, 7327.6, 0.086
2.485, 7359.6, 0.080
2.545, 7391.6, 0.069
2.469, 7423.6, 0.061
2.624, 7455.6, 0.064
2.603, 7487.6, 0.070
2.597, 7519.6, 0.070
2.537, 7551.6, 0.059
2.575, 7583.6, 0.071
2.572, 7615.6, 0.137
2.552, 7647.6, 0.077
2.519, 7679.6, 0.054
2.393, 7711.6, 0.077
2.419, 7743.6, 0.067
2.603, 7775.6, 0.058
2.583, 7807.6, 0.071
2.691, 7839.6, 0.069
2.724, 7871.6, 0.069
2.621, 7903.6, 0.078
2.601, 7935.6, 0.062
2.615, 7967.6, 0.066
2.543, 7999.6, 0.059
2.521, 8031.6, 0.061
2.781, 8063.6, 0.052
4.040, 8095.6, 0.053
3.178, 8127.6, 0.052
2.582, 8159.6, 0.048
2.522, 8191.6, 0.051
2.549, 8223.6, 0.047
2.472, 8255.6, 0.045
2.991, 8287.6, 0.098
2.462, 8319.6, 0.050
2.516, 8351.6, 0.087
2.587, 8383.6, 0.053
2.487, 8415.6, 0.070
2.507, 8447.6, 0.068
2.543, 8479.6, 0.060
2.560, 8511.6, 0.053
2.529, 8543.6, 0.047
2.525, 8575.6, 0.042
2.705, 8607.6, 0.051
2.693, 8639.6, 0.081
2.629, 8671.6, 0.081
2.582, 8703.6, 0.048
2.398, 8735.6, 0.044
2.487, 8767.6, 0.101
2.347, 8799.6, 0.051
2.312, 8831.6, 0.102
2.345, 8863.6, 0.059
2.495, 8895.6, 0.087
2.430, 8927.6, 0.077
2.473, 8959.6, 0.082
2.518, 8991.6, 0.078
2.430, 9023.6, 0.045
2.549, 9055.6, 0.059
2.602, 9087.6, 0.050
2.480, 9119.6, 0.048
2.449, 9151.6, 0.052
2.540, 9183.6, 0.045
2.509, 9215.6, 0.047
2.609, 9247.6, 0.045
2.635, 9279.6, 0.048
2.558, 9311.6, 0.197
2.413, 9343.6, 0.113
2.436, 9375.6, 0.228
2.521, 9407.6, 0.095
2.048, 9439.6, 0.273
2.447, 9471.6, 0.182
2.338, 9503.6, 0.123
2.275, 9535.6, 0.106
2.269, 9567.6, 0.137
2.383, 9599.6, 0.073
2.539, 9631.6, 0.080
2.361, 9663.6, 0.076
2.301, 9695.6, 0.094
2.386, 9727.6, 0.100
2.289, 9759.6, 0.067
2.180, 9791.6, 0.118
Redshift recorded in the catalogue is 0.23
